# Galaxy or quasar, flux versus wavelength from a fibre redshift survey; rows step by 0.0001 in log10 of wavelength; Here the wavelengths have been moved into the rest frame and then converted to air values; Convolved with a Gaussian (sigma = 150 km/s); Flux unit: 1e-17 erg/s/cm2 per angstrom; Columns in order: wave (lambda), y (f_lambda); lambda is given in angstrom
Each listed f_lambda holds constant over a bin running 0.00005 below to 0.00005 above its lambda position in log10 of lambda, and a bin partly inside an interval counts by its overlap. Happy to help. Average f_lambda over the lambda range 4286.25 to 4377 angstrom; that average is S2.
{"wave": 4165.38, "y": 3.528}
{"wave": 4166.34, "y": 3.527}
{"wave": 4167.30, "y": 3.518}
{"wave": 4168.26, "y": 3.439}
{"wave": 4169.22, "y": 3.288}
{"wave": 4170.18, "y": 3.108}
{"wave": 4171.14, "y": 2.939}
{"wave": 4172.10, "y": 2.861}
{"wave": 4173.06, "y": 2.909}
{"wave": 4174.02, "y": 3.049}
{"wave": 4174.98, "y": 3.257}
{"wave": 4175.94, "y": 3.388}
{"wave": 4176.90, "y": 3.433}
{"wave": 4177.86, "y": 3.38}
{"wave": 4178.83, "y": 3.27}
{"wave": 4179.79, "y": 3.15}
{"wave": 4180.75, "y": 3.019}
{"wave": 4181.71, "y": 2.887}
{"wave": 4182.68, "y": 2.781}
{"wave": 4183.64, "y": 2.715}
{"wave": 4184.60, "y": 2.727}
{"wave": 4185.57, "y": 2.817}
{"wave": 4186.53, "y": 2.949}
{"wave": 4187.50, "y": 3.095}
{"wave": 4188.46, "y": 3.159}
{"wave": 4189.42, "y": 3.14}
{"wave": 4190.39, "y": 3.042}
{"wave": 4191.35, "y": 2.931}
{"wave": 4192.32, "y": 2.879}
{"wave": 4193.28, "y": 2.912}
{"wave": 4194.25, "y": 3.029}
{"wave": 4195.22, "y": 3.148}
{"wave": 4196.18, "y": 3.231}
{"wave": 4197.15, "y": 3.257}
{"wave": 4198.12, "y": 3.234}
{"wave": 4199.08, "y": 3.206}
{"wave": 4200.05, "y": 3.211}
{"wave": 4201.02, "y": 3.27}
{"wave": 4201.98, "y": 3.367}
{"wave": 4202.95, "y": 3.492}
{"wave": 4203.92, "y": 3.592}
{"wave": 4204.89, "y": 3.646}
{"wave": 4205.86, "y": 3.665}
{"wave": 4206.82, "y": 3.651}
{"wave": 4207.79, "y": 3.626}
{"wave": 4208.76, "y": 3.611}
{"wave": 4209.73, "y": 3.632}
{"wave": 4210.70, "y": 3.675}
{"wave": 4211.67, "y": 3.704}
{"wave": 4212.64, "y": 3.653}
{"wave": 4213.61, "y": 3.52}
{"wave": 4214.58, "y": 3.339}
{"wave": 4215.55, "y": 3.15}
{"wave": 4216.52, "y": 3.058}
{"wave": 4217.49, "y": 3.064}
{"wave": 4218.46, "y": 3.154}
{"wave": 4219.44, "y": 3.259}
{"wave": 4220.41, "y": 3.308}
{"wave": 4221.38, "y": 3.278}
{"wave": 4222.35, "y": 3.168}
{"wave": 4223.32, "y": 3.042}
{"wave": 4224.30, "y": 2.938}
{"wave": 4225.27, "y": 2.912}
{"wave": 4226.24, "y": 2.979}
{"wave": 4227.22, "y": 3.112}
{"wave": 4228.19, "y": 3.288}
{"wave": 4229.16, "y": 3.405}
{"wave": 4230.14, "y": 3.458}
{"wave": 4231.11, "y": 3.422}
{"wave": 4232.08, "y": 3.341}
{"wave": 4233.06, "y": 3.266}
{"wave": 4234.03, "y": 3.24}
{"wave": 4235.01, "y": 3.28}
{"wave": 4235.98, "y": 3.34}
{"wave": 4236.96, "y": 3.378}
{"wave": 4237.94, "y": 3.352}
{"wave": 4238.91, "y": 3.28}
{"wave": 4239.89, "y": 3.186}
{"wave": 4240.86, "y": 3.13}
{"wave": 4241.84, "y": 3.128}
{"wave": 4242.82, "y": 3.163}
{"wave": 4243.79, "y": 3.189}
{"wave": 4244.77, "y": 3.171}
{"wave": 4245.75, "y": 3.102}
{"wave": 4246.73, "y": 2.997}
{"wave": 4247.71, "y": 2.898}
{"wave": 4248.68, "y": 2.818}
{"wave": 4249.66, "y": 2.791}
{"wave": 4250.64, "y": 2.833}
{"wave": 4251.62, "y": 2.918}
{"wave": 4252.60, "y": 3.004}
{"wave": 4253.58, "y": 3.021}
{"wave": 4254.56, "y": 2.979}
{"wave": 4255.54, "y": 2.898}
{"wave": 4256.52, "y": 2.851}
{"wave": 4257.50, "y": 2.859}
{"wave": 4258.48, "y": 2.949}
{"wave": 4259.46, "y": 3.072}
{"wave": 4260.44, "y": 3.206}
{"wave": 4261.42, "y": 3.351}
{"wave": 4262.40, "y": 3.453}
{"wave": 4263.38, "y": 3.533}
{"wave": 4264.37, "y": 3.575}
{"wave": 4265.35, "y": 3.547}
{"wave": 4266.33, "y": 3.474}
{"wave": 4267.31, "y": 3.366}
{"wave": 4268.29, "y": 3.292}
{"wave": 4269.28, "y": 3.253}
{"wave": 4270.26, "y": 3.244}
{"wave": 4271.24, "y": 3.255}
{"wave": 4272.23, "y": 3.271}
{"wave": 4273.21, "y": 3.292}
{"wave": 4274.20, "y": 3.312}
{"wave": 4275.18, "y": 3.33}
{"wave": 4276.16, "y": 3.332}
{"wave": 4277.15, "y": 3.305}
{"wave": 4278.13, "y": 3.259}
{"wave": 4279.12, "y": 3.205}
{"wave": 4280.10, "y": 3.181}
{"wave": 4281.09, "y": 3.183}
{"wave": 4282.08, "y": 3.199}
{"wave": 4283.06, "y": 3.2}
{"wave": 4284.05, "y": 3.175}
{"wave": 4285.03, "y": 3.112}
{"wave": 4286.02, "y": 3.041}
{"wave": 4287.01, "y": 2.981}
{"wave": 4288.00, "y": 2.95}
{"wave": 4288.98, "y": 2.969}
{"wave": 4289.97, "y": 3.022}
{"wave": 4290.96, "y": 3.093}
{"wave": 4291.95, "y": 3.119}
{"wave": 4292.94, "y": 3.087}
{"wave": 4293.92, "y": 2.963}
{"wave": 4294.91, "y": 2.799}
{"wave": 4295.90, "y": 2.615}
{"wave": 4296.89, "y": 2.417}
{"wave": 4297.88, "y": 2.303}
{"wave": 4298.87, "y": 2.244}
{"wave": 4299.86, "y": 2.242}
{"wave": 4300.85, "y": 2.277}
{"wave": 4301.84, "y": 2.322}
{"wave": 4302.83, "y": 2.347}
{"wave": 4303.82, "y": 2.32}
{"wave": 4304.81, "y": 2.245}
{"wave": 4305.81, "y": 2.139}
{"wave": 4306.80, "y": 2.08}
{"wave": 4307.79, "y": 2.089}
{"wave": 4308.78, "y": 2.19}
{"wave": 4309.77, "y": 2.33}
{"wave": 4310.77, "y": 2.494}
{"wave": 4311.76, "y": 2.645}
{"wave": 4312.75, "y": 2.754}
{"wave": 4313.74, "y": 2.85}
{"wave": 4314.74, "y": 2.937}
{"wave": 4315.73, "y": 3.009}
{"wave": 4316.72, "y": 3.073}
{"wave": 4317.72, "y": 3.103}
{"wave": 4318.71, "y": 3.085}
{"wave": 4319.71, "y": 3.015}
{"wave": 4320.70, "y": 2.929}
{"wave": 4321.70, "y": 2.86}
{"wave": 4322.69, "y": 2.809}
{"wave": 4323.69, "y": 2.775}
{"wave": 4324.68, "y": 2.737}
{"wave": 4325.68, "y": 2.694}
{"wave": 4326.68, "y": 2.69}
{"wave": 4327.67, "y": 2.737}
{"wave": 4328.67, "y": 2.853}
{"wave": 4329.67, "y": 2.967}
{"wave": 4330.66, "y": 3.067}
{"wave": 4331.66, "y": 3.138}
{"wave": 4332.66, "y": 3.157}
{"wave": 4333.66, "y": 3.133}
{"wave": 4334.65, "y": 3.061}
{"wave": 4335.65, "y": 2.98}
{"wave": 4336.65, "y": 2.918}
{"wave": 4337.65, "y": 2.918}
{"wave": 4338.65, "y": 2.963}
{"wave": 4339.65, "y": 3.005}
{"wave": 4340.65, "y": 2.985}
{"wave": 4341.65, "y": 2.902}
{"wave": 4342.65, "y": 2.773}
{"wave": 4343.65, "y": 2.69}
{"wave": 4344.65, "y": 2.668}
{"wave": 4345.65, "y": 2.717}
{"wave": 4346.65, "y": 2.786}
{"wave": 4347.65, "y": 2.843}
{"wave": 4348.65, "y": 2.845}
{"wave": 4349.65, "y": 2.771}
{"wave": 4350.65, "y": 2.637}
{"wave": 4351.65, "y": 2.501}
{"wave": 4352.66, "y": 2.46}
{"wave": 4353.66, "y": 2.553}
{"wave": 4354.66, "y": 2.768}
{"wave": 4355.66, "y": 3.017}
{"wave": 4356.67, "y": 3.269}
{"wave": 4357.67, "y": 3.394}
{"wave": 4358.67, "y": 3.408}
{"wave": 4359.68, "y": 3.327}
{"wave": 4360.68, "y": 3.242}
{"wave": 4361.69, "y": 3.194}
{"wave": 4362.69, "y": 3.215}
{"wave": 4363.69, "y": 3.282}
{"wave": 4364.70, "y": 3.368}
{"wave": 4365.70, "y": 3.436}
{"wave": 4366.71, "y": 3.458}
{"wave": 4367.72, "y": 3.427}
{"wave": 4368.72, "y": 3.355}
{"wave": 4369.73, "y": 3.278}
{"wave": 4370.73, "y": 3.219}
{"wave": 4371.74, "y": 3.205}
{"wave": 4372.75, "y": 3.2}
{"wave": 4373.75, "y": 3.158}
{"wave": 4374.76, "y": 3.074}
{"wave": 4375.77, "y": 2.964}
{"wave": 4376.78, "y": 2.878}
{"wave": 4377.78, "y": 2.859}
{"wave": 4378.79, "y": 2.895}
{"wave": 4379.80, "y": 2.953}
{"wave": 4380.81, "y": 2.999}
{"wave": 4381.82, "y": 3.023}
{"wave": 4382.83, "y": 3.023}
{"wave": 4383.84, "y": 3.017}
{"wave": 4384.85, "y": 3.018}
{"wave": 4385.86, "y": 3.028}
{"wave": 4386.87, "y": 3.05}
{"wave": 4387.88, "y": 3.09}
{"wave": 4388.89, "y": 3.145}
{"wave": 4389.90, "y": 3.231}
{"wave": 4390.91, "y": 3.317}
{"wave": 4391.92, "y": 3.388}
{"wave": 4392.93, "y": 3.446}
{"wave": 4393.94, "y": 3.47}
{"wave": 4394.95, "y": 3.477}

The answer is 2.87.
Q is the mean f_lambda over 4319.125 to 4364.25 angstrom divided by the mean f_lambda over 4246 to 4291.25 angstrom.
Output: 0.93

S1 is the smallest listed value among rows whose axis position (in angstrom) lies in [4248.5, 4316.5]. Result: 2.08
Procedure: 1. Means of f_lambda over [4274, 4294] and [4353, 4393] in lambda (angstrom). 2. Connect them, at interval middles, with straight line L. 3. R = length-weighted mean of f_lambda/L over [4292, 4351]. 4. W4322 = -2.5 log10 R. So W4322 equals 0.15 mag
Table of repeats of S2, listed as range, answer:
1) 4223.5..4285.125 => 3.19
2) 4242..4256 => 2.99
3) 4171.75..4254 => 3.19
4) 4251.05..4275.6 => 3.21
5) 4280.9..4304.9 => 2.77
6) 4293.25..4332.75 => 2.66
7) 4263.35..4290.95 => 3.24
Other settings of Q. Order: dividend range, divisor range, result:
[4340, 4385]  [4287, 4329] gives 1.13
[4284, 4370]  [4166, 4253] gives 0.89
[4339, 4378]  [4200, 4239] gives 0.91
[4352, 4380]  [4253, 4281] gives 0.97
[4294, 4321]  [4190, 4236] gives 0.78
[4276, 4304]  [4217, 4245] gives 0.89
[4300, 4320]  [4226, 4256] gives 0.81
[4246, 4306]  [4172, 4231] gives 0.93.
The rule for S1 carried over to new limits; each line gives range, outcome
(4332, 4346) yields 2.668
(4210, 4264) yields 2.791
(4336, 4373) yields 2.46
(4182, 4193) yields 2.715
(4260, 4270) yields 3.206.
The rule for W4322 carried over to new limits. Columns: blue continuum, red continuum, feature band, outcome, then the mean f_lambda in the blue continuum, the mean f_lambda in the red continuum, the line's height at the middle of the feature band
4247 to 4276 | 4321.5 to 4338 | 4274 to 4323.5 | 0.08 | 3.16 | 2.91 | 3.03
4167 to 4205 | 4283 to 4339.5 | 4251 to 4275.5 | -0.11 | 3.14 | 2.77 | 2.91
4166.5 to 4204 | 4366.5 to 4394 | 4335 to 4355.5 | 0.13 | 3.13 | 3.14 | 3.14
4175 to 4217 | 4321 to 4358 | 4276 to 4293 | -0.04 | 3.25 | 2.86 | 3.01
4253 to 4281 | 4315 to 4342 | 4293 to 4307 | 0.27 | 3.24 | 2.95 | 3.08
